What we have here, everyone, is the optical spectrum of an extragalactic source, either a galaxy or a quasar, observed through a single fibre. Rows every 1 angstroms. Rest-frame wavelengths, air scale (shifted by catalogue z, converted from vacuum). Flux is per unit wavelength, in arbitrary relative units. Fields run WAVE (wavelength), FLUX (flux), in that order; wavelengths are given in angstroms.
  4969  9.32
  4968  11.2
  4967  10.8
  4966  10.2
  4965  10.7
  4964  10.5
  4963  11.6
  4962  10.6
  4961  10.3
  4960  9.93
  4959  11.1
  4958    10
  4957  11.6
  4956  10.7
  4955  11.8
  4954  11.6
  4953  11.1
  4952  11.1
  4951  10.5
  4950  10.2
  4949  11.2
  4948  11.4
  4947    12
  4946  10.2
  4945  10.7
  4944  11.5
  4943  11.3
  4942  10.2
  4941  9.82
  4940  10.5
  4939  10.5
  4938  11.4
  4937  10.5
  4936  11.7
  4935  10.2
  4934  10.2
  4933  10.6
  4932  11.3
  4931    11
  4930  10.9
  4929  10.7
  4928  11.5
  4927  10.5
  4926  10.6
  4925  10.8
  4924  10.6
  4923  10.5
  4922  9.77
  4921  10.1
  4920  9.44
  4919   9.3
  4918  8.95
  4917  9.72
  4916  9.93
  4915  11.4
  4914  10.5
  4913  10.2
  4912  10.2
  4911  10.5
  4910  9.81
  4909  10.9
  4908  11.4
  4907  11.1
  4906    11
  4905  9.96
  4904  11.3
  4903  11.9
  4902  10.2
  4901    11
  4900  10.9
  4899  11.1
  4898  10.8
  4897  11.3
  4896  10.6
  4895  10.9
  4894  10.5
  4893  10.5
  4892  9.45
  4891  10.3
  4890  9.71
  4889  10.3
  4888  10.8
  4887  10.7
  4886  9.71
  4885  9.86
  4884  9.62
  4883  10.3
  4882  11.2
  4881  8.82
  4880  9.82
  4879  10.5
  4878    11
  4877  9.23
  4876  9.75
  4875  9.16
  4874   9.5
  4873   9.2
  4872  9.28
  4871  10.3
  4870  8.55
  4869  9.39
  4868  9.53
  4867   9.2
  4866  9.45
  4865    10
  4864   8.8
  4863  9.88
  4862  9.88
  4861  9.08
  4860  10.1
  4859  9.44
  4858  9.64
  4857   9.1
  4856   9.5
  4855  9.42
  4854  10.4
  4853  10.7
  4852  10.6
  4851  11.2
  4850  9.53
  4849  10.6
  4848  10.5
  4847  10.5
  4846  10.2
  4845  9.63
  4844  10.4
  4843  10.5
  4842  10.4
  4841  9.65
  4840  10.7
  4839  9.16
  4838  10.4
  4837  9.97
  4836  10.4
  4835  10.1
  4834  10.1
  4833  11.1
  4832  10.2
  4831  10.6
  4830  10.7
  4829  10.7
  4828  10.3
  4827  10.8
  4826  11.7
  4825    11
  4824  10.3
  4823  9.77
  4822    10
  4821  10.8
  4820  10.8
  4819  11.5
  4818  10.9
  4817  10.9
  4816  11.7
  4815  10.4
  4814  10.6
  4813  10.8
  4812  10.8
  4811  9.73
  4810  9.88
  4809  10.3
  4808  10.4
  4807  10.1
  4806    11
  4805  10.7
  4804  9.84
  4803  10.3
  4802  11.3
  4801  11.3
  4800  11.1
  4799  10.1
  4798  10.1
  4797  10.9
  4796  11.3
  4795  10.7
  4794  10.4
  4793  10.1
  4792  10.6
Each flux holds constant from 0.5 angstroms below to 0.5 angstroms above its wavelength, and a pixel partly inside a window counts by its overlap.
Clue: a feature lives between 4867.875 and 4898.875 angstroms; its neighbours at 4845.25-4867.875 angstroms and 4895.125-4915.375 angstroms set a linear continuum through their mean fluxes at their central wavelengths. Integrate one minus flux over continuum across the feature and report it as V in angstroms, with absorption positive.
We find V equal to 1.07 angstroms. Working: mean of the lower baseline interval 9.89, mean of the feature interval 10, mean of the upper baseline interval 10.8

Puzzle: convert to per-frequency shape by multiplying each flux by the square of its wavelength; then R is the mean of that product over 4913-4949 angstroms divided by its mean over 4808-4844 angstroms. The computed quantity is 1.1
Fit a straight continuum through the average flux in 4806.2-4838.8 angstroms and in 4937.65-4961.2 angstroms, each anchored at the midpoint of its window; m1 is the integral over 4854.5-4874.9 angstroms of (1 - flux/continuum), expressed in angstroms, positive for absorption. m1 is 2.3 angstroms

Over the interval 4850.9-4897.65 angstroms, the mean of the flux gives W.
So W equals 9.91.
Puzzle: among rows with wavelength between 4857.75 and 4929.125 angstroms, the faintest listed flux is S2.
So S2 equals 8.55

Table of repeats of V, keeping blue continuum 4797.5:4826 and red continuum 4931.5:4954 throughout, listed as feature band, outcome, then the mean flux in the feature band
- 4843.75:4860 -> 0.91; 10.1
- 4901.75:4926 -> 0.87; 10.4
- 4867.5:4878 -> 1.22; 9.47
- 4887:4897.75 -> 0.29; 10.5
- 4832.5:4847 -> 0.62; 10.2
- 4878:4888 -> 0.55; 10.1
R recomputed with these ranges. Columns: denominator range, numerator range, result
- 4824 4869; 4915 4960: 1.09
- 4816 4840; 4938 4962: 1.08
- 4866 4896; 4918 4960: 1.11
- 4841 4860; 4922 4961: 1.11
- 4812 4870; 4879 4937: 1.05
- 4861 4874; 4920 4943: 1.15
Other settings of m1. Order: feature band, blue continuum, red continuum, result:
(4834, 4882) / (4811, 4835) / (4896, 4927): 3.4 angstroms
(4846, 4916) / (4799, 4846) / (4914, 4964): 2.8 angstroms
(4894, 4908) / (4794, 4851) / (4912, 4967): -0.4 angstroms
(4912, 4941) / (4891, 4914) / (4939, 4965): 0.8 angstroms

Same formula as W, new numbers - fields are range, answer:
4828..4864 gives 10.1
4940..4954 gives 10.9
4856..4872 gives 9.48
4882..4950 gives 10.6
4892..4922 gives 10.5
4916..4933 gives 10.3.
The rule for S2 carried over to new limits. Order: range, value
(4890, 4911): 9.45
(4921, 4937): 9.77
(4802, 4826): 9.73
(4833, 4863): 9.08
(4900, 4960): 8.95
